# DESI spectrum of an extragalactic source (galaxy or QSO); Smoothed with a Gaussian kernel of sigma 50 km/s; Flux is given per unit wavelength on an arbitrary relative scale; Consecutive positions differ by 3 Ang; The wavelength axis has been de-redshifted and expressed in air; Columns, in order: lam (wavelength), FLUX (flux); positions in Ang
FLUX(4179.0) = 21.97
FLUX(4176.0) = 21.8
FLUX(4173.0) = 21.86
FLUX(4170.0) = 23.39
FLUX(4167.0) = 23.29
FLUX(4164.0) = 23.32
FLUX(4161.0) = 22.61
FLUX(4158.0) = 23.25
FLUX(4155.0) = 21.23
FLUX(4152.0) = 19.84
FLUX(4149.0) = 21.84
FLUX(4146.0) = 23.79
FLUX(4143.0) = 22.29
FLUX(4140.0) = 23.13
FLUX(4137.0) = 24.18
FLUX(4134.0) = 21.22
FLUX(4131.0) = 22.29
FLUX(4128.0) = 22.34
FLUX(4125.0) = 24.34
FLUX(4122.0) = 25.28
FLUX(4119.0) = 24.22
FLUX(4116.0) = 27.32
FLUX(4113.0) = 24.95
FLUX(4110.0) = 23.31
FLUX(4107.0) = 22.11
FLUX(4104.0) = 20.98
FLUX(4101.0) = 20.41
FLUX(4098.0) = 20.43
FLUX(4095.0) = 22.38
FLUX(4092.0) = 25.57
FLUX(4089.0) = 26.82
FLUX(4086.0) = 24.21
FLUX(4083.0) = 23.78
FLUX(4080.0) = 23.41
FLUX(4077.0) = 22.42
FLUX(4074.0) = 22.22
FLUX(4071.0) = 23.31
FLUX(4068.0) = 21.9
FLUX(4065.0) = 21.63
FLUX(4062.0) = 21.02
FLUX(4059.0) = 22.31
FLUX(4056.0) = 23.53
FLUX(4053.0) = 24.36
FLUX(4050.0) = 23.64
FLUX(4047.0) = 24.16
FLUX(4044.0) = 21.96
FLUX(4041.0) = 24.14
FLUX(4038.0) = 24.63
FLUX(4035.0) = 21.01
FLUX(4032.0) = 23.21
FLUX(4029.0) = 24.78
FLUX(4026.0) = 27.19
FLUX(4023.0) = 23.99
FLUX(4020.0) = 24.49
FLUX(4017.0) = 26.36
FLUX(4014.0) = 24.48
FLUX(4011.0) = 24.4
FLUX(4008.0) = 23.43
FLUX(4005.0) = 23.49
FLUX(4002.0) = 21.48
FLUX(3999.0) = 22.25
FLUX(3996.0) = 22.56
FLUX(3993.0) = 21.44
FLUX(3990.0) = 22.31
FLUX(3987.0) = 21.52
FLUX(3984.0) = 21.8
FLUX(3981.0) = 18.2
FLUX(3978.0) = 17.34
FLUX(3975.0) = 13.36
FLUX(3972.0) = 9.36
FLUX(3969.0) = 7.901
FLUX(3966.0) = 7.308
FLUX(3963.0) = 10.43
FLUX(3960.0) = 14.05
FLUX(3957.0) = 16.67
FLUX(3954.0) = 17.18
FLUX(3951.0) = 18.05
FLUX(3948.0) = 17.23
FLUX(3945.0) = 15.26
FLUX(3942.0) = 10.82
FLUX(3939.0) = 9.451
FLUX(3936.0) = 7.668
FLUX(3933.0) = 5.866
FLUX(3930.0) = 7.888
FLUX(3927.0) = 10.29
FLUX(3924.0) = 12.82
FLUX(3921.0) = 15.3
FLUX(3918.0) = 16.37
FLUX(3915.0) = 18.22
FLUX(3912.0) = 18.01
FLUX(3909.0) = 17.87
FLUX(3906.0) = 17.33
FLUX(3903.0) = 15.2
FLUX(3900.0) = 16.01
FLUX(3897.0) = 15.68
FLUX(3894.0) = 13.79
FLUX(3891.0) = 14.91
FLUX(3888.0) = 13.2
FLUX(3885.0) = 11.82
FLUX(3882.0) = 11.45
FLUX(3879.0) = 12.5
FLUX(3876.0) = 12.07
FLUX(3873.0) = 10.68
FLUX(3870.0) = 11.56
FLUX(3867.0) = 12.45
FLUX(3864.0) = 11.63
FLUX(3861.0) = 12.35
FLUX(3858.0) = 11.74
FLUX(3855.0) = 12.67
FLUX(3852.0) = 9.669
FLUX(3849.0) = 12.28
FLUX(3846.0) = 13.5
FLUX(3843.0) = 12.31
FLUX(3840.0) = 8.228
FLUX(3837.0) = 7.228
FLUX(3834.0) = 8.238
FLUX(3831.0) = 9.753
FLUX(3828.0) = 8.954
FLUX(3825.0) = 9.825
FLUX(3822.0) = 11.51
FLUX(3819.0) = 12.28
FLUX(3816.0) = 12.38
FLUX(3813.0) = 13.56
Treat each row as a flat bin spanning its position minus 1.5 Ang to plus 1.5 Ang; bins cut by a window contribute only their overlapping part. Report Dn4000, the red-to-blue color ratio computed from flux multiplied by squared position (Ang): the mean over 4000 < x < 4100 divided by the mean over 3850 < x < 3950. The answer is 1.94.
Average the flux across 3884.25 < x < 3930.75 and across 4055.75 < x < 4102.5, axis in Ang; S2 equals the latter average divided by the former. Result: 1.5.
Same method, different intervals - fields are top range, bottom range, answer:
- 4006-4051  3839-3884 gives 2.06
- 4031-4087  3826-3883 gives 2.09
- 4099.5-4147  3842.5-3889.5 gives 1.94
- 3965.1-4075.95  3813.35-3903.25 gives 1.82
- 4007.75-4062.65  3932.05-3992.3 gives 1.68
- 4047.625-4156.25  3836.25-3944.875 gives 1.83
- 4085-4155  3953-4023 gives 1.22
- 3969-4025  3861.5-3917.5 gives 1.48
